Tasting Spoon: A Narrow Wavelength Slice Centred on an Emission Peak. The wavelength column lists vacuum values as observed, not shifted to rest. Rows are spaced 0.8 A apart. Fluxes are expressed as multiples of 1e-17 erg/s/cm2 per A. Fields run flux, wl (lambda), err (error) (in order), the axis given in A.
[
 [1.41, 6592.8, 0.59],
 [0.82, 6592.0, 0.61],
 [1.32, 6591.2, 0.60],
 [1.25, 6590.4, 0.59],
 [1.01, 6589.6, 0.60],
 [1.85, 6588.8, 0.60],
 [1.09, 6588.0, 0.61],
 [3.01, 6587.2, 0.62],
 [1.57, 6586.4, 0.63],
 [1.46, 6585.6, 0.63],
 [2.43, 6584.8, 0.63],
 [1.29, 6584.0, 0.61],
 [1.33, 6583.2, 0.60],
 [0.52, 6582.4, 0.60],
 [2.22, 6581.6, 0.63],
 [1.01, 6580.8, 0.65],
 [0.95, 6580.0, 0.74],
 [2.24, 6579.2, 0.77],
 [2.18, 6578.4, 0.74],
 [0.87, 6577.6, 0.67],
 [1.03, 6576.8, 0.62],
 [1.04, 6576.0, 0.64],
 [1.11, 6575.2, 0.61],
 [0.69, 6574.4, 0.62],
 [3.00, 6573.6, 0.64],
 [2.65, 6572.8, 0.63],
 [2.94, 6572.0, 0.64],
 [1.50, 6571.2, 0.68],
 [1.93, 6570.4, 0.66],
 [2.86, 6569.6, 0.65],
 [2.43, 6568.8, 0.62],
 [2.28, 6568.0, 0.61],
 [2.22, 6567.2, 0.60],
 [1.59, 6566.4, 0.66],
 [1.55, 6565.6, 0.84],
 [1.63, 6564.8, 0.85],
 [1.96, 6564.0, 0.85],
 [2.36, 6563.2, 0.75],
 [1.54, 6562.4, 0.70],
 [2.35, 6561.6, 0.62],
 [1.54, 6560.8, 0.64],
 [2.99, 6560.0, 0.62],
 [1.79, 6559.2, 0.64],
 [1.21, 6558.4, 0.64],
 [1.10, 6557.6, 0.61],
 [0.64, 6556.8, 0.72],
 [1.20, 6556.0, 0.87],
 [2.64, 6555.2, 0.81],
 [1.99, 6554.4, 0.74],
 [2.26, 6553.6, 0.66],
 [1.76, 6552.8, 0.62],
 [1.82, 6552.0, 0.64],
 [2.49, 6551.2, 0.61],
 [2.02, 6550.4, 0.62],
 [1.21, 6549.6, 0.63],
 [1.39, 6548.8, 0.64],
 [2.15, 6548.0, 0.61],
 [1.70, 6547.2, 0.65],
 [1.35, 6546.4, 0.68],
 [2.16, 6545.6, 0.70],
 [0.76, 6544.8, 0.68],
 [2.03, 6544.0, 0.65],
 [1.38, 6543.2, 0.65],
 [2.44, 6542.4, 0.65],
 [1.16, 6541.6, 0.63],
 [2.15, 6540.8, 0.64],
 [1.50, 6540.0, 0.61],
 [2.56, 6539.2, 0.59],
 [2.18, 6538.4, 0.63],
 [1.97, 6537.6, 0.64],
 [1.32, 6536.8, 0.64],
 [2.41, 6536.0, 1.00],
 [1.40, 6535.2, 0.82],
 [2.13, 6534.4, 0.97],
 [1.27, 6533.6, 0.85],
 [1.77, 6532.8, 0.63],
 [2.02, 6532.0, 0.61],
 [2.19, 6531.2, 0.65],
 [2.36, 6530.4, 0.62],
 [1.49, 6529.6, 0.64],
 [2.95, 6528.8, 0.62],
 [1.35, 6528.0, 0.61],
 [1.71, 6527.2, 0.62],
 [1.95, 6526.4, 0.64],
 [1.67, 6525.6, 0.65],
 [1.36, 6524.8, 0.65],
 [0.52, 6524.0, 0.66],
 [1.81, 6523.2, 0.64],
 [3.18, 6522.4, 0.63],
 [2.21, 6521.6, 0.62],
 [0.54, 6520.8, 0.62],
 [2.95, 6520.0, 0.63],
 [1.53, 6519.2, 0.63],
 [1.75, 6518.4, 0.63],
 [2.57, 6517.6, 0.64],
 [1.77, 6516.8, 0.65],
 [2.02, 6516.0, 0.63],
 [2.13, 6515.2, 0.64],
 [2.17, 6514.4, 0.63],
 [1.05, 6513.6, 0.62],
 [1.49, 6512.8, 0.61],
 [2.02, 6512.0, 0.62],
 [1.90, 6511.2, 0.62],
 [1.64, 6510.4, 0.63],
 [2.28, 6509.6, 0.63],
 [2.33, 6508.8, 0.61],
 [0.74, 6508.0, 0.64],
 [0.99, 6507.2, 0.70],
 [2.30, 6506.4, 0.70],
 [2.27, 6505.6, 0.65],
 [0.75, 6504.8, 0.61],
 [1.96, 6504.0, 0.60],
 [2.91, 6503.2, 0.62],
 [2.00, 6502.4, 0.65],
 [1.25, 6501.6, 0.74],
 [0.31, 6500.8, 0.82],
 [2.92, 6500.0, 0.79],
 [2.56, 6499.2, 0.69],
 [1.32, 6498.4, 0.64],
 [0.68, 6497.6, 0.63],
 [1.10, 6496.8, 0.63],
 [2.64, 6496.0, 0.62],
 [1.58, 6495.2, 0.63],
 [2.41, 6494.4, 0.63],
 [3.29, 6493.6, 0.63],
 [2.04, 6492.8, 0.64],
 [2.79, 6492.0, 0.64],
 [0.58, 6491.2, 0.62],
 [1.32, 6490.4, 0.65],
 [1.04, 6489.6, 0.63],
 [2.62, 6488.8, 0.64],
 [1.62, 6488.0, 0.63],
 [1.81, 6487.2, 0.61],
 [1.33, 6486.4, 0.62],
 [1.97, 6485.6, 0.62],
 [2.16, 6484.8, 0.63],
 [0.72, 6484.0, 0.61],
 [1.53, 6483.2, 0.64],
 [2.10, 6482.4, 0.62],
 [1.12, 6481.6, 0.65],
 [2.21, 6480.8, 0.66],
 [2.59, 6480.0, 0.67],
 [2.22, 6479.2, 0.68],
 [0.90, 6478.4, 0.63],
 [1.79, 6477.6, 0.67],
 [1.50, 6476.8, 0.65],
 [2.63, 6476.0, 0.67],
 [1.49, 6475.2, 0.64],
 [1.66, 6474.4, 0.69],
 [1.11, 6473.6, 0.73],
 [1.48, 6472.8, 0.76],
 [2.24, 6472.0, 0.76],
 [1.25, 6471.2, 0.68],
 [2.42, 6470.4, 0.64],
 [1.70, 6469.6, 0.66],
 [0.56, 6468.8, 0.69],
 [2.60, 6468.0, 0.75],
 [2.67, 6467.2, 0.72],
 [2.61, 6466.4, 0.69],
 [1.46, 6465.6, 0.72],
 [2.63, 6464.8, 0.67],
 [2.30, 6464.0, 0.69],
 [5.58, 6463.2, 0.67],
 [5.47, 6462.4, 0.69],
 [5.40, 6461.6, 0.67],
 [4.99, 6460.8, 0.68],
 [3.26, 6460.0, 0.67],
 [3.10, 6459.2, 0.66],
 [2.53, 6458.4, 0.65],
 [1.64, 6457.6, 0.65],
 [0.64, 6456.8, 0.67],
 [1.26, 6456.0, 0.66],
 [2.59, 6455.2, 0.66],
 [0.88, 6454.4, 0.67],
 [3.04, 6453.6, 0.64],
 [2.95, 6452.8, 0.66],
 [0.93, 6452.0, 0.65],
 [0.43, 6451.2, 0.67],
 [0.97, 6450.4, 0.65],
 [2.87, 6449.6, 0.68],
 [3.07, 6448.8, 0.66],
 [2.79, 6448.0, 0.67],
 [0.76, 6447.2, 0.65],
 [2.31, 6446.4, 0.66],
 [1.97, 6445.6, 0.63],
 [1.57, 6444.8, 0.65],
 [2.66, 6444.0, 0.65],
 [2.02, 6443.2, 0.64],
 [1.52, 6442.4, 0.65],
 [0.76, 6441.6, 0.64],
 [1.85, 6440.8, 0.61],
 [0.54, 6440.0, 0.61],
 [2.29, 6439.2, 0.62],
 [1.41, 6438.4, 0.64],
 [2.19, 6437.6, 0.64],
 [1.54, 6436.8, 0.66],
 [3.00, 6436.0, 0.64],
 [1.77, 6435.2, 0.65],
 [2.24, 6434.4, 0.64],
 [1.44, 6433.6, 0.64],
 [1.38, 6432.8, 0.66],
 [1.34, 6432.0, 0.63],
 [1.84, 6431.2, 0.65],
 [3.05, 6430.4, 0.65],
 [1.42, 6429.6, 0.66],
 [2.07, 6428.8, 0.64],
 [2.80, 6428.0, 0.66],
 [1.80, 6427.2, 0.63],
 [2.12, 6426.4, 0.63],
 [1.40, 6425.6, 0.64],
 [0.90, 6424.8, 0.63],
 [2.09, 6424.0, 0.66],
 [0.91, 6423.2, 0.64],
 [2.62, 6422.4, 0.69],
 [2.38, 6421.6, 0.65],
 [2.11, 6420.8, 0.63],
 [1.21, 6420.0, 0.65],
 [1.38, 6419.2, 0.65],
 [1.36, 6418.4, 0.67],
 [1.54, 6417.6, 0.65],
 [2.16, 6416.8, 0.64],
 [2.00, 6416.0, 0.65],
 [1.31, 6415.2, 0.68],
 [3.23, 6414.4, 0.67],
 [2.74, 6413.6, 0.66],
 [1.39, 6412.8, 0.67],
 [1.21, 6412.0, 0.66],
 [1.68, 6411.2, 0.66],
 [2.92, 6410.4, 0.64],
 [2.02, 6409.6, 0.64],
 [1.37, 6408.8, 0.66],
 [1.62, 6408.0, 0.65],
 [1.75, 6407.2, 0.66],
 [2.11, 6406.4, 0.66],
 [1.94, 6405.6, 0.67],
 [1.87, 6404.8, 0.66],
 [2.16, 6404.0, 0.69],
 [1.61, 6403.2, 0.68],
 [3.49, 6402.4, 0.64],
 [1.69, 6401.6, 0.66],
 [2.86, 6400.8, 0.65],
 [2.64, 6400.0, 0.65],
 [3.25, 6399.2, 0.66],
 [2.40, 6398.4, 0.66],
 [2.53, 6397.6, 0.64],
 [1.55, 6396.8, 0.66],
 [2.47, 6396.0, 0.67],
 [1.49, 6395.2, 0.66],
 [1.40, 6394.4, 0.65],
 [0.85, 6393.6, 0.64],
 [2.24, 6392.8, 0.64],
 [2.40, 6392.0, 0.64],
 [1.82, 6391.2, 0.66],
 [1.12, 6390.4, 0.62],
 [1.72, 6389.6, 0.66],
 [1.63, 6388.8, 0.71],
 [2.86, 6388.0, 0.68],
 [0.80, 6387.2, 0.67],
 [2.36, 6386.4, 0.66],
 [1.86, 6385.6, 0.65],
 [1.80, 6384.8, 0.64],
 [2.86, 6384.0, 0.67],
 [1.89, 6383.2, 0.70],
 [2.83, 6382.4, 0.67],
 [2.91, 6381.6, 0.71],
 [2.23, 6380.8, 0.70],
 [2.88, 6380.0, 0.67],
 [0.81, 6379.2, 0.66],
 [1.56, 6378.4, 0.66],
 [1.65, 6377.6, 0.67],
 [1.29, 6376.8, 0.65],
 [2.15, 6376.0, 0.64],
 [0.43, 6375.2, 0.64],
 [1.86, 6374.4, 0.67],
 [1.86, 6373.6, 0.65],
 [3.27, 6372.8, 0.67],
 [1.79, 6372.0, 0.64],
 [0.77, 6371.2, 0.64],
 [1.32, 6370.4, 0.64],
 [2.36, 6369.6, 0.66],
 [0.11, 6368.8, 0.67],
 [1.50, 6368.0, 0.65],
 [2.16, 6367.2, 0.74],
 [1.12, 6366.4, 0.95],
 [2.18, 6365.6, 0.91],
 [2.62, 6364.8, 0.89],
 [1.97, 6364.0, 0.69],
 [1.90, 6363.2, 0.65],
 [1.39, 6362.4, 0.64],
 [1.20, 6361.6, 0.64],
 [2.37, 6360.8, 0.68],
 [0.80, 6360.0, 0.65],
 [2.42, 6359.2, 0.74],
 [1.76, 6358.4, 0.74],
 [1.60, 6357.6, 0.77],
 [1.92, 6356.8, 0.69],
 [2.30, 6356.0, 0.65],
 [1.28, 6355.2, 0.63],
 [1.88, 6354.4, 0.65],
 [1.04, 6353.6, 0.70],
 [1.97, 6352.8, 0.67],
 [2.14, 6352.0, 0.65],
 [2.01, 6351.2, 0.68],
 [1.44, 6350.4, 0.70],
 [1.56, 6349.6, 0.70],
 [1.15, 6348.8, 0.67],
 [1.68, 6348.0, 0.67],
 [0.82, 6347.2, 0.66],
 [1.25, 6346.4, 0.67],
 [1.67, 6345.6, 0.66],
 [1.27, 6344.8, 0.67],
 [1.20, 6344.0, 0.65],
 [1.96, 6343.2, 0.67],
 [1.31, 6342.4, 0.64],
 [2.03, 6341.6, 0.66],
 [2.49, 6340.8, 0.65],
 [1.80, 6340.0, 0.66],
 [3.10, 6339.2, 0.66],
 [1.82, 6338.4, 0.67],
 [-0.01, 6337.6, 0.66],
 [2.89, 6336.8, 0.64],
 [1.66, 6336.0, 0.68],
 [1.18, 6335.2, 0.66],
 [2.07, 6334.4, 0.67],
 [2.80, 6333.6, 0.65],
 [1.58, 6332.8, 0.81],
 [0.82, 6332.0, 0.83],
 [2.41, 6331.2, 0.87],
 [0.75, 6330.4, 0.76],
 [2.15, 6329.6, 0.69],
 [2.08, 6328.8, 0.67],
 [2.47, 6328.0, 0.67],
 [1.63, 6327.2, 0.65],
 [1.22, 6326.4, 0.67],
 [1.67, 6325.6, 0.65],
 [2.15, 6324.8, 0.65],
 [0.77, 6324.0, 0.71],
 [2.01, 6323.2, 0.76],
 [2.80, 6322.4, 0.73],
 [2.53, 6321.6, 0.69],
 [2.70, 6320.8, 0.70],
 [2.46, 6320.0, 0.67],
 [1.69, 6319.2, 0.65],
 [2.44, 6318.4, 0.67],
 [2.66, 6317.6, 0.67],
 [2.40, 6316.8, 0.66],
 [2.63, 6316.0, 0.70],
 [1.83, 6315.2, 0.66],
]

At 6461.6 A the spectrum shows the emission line [O III] 5007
